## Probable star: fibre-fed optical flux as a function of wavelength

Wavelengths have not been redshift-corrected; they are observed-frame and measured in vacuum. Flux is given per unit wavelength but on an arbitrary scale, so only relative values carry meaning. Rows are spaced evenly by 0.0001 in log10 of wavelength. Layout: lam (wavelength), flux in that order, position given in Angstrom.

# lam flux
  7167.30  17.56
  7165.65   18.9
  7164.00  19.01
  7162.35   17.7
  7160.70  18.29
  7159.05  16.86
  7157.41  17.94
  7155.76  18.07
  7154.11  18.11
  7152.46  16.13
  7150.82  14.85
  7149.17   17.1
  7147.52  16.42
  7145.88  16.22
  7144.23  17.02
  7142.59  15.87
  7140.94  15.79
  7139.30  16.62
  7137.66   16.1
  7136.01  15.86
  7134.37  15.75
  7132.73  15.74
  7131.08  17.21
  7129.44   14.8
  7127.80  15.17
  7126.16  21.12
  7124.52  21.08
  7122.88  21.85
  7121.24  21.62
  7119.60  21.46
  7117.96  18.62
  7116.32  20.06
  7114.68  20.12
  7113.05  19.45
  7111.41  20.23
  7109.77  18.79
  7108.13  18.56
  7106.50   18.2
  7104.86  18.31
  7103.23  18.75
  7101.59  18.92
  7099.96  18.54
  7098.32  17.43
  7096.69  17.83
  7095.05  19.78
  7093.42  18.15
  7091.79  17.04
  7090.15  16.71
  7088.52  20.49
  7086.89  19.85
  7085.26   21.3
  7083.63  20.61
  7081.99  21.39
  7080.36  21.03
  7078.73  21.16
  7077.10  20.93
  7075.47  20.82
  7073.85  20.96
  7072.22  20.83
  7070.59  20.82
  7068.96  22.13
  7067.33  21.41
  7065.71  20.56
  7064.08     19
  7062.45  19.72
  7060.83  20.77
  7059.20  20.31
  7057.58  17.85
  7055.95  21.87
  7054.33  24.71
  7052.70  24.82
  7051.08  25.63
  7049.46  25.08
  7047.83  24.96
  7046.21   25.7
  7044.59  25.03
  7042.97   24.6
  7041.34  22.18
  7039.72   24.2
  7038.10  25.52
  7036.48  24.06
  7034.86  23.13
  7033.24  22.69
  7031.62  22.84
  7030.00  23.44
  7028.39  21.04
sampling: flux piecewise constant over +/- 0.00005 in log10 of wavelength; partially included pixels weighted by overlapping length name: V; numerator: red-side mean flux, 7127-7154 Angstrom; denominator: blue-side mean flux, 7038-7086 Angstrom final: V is 0.73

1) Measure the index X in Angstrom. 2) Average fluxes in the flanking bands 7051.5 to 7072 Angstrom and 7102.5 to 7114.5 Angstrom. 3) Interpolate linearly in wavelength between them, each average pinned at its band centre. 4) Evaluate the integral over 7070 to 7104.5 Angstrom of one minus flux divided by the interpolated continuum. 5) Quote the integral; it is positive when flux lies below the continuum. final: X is 0.6 Angstrom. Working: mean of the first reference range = 21.2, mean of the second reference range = 19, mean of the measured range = 19.7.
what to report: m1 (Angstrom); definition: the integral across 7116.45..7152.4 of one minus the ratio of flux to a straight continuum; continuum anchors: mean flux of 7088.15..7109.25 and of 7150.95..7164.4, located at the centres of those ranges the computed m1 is 0.85 Angstrom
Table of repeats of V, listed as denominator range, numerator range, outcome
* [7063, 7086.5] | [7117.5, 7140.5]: 0.86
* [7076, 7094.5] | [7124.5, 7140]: 0.84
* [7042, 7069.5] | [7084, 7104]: 0.83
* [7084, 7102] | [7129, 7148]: 0.86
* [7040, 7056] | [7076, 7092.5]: 0.82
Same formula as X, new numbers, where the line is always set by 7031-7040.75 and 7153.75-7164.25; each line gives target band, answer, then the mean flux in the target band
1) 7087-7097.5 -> 1.3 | 18.4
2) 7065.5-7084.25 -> 0.7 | 21.1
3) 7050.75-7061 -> 0.3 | 22.2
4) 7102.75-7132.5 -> 1.1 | 19.1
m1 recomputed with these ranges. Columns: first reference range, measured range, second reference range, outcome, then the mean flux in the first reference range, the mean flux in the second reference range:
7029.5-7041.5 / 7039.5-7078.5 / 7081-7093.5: -0.8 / 23.6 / 19.5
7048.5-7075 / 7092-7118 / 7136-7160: 0.4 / 21.7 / 16.6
